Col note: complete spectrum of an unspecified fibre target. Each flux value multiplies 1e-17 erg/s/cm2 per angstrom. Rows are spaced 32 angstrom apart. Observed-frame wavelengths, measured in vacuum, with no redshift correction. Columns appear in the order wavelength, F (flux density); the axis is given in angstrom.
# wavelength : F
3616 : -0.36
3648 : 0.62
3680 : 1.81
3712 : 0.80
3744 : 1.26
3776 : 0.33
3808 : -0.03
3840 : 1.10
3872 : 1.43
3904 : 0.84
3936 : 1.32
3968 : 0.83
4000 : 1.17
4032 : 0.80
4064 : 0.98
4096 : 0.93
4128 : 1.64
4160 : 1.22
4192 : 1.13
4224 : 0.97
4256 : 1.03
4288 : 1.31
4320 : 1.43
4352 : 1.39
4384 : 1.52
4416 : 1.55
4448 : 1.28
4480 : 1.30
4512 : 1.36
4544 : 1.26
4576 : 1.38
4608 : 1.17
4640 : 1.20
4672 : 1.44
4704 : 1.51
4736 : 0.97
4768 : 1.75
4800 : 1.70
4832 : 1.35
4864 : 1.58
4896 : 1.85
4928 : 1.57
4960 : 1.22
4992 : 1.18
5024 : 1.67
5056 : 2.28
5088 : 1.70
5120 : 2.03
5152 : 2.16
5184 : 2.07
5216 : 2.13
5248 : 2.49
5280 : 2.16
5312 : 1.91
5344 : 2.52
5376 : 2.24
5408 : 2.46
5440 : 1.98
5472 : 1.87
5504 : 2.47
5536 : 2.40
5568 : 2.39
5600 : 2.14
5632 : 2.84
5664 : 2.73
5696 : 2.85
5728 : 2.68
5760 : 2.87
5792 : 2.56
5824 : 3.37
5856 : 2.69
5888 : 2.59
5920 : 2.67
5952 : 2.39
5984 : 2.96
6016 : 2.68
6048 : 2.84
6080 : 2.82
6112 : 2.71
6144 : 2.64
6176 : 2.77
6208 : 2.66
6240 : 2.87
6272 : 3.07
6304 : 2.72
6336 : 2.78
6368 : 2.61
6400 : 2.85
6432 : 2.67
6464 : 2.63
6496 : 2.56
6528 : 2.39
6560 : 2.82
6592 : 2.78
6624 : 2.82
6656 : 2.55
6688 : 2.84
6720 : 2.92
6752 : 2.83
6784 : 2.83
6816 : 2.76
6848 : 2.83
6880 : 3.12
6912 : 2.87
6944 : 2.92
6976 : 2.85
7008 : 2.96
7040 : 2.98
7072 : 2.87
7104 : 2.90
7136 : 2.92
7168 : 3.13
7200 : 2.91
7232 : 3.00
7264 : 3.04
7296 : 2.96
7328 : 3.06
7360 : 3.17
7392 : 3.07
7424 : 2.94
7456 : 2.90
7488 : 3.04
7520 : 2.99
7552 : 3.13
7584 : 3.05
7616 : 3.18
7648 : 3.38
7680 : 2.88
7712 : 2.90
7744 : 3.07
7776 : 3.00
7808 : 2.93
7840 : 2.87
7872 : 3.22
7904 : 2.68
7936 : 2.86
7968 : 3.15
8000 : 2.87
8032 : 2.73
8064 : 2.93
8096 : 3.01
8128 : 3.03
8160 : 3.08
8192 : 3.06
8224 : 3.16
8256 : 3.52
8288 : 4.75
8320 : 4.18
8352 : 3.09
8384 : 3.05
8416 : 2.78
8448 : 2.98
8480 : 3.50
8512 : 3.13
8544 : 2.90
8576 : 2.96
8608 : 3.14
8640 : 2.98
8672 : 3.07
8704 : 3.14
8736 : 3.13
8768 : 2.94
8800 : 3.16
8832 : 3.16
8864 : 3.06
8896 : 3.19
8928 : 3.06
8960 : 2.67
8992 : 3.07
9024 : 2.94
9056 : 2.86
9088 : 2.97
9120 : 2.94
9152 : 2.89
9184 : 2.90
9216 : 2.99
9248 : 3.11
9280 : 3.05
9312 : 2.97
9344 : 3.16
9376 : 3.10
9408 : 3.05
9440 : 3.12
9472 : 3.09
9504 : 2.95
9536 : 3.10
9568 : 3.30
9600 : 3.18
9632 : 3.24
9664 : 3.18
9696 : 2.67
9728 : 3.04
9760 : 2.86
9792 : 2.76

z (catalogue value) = 0.263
